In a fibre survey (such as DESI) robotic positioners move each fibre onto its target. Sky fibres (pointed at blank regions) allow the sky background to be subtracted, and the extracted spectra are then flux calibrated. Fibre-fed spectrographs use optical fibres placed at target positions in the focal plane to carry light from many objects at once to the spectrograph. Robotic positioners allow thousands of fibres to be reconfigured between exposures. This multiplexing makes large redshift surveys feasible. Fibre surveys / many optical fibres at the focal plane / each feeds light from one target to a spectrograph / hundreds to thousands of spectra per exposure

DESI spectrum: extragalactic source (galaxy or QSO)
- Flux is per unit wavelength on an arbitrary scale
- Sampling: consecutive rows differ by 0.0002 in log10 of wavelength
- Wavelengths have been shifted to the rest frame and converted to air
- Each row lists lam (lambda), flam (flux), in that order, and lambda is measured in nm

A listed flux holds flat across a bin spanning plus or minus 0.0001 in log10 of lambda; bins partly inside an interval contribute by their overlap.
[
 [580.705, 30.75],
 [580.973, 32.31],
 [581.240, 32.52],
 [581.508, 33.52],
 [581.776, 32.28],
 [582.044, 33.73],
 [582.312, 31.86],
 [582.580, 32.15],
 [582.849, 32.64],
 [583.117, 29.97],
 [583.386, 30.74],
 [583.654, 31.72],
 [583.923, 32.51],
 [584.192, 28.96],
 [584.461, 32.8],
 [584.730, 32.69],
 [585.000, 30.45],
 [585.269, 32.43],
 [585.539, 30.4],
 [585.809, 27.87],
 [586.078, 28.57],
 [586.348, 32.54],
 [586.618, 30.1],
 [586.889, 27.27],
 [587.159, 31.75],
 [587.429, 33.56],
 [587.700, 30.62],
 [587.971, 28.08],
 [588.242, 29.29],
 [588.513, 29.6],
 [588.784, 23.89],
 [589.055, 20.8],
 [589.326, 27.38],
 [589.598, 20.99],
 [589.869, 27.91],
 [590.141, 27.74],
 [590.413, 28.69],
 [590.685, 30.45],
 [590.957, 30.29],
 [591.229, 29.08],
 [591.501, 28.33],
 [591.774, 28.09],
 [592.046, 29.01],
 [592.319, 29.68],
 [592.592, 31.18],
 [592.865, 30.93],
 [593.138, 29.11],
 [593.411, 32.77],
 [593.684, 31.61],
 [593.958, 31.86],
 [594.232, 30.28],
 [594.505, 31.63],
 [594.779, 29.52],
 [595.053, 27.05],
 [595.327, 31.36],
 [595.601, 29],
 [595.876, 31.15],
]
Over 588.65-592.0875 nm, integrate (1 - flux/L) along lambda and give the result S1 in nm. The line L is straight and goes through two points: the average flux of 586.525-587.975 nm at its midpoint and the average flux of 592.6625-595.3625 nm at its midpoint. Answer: 0.386 nm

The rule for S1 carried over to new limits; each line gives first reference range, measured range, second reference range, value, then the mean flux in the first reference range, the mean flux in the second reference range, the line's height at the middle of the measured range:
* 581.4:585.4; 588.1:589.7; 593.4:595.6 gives 0.297 nm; 31.9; 30.5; 31.2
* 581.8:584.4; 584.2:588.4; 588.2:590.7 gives -0.220 nm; 31.7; 26.4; 29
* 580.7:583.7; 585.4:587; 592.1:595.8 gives 0.103 nm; 32.1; 30.4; 31.5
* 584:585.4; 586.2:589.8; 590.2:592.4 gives 0.263 nm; 31.5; 29.1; 30.3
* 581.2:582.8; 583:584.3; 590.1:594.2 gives 0.057 nm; 32.7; 30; 32.2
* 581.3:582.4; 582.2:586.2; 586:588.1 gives 0.085 nm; 32.9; 30.4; 31.7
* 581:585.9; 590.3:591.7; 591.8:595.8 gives 0.062 nm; 31.7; 30.3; 30.7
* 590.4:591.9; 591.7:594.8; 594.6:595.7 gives -0.136 nm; 29.2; 29.3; 29.3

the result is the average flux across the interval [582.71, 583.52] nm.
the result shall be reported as 31.1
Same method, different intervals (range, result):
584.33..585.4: 32.1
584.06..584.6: 30.9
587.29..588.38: 30.4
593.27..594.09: 32.1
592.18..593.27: 30.2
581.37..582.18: 33.2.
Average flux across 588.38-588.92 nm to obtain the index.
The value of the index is 26.7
